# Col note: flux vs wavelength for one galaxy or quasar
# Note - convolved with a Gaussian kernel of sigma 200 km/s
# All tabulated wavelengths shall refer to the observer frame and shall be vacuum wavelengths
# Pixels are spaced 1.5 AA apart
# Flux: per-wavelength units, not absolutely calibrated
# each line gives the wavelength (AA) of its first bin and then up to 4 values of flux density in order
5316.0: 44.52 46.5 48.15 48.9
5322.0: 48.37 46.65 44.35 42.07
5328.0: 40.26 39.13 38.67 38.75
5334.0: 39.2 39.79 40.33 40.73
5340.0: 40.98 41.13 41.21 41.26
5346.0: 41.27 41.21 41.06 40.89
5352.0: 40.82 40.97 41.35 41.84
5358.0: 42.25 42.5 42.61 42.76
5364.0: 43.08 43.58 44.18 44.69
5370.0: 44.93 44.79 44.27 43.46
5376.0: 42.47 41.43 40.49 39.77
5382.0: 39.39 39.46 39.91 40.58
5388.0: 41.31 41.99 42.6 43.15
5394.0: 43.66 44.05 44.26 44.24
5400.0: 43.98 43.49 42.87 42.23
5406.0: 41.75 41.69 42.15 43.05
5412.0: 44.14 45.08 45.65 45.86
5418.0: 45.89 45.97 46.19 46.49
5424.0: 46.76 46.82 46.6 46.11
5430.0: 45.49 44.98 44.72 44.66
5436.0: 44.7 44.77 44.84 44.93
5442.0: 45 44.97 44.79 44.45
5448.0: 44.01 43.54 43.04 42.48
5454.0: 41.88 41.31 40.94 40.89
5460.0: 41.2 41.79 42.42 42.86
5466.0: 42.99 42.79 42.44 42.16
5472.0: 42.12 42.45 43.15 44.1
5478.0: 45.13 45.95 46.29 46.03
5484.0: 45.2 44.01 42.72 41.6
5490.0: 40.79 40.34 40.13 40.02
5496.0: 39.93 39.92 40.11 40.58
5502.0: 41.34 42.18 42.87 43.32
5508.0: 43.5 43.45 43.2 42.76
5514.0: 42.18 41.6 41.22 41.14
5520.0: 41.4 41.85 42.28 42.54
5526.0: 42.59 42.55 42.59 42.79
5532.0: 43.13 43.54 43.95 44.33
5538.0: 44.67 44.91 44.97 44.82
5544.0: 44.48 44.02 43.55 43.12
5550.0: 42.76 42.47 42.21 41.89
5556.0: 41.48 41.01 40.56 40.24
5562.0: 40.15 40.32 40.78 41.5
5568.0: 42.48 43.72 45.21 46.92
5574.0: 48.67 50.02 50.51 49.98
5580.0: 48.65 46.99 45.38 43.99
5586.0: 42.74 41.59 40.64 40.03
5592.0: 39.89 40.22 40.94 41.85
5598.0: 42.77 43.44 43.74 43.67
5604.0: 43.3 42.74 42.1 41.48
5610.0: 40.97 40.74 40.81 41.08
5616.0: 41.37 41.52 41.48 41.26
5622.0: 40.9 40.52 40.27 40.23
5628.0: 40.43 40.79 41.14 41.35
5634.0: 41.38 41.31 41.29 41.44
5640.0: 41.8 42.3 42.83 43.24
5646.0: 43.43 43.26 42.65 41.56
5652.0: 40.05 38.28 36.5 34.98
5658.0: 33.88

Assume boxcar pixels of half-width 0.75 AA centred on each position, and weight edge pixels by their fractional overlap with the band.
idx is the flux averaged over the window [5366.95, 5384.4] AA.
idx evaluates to 42.4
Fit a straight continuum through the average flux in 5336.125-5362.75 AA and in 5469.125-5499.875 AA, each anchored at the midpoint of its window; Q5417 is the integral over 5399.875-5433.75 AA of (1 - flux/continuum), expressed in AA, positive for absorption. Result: -2.2 AA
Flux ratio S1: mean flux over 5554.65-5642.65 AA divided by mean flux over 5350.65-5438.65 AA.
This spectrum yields 1.0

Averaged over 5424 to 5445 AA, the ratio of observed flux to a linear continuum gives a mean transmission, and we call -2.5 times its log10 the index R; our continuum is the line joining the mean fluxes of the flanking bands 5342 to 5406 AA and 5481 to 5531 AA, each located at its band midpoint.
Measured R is -0.08 mag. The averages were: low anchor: 42.3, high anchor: 42.1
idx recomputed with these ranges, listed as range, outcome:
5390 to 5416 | 43.4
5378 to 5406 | 42.1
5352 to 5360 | 41.7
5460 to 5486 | 43.6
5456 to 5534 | 42.4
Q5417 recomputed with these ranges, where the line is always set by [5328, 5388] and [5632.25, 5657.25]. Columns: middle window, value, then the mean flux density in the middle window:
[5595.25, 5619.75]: -0.6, 42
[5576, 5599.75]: -1.5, 43.8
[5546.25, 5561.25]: -0.3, 41.9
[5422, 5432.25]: -1.2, 46.2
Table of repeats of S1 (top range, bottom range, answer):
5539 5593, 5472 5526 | 1.03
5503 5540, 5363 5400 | 1.00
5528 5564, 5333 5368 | 1.03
